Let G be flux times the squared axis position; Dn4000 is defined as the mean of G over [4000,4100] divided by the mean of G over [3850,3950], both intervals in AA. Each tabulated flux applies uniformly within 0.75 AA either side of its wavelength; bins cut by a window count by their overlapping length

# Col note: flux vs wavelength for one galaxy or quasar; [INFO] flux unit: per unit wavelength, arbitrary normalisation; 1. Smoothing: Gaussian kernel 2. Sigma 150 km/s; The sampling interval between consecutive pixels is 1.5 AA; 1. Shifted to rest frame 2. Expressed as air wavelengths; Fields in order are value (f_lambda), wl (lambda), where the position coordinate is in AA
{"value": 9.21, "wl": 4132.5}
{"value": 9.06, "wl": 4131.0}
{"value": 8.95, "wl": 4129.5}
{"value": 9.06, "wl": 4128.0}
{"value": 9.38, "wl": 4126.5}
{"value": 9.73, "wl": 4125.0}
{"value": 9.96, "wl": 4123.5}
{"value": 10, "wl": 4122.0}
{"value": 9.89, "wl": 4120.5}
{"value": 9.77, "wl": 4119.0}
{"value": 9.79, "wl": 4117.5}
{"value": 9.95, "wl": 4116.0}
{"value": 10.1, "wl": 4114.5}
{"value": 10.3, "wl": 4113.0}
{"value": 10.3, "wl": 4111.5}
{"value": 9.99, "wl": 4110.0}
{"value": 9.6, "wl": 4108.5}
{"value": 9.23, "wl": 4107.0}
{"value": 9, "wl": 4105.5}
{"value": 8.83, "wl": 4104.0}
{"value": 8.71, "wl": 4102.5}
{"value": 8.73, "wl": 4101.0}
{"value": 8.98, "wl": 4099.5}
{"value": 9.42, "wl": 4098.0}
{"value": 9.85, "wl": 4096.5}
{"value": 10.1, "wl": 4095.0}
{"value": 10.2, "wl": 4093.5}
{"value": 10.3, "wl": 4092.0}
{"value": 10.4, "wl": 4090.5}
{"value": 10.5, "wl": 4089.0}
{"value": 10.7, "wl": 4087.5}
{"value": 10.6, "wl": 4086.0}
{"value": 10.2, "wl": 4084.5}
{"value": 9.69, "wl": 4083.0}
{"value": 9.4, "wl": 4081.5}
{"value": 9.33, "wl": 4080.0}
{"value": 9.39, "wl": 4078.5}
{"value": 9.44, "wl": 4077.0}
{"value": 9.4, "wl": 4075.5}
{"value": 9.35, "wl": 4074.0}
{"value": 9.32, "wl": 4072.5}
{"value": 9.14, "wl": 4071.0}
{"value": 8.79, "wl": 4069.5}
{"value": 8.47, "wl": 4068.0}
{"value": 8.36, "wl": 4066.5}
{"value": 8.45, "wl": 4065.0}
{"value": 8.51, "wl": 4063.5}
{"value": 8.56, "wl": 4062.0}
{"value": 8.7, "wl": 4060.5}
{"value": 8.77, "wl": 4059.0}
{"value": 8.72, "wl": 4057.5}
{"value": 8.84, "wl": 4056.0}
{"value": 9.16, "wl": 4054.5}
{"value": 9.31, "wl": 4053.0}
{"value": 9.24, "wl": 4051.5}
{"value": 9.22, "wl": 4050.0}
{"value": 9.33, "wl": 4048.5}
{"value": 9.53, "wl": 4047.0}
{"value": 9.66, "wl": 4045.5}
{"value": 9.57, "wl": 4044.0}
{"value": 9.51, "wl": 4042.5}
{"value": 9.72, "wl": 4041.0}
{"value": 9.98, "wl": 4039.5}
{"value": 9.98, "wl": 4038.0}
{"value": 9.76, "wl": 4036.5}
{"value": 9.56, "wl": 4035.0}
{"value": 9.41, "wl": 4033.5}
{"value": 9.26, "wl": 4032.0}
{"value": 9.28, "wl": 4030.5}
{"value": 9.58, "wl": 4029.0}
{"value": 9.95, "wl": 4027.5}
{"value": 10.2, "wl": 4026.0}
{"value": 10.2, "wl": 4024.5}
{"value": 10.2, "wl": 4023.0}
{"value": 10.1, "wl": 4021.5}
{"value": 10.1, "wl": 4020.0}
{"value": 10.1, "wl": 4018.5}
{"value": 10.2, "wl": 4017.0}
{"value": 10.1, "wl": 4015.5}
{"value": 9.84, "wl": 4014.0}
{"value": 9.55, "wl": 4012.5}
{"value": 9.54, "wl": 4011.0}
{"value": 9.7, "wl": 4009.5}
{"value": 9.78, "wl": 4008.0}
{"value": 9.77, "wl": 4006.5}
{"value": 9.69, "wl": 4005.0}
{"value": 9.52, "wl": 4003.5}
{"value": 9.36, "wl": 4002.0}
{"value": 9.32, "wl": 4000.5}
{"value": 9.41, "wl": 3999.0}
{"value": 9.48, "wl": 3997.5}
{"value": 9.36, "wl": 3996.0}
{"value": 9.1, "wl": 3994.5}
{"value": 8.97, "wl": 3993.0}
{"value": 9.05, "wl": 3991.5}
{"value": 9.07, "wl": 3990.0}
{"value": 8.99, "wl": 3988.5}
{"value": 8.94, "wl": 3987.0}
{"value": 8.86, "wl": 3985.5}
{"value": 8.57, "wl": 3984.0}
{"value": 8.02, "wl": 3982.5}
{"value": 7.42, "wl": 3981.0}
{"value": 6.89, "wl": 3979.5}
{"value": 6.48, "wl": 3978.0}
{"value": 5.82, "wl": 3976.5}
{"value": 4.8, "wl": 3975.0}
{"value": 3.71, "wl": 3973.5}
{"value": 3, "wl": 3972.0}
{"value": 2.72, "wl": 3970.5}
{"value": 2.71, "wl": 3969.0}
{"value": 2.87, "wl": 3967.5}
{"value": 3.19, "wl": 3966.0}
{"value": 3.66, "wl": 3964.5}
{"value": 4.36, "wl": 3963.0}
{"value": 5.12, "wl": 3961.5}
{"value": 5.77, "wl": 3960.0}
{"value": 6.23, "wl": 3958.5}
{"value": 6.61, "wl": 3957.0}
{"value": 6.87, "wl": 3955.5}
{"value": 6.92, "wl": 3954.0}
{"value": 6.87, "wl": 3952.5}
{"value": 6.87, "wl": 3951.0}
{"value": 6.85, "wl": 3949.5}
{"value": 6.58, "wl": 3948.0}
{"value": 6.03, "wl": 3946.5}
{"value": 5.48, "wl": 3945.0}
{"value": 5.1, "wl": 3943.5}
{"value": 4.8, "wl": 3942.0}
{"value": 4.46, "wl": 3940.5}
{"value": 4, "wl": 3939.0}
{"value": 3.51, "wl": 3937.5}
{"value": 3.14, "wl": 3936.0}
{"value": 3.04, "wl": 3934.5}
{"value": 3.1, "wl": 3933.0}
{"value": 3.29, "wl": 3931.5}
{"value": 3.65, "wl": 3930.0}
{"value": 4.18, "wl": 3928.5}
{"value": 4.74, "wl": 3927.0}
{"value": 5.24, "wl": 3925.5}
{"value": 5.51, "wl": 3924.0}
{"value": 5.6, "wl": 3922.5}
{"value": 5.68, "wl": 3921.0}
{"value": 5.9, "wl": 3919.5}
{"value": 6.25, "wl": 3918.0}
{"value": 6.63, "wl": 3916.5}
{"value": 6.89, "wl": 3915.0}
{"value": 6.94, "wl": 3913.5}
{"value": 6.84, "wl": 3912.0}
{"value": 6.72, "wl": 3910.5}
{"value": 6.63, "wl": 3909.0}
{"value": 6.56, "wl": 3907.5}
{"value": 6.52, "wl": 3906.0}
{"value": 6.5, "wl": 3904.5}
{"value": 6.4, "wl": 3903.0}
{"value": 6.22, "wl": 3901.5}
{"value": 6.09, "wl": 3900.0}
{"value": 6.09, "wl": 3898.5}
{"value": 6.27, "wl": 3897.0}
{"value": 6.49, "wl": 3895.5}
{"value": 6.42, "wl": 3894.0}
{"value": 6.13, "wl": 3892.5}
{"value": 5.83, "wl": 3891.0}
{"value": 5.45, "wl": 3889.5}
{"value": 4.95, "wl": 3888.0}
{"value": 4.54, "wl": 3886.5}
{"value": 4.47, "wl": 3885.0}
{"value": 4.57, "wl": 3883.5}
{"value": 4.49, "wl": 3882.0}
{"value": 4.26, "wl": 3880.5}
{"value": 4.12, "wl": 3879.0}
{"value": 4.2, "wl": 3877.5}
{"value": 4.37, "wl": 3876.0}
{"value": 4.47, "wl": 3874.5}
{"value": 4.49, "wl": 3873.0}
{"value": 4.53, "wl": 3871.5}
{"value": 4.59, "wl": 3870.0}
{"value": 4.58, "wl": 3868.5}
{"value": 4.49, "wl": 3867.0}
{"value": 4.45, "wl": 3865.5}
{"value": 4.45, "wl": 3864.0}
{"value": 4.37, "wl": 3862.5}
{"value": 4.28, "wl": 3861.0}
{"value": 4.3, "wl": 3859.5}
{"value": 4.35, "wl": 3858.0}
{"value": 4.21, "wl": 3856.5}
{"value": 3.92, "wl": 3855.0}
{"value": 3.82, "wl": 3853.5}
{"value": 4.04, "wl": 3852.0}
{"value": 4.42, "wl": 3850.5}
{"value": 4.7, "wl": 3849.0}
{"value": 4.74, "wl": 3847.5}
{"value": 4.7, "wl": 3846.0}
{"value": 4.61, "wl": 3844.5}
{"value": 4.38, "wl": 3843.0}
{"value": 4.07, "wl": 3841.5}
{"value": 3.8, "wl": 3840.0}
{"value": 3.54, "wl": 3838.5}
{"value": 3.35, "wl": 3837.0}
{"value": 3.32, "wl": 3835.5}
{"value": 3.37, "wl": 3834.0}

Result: 2.02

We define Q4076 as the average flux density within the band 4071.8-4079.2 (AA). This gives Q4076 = 9.38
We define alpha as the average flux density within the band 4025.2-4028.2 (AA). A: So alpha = 10.1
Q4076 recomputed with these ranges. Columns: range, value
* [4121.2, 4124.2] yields 9.98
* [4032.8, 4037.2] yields 9.58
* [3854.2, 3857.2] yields 4.06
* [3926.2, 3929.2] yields 4.48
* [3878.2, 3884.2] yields 4.36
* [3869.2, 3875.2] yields 4.52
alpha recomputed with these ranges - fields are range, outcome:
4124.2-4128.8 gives 9.39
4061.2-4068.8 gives 8.47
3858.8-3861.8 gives 4.29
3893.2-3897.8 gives 6.39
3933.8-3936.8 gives 3.1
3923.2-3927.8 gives 5.16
